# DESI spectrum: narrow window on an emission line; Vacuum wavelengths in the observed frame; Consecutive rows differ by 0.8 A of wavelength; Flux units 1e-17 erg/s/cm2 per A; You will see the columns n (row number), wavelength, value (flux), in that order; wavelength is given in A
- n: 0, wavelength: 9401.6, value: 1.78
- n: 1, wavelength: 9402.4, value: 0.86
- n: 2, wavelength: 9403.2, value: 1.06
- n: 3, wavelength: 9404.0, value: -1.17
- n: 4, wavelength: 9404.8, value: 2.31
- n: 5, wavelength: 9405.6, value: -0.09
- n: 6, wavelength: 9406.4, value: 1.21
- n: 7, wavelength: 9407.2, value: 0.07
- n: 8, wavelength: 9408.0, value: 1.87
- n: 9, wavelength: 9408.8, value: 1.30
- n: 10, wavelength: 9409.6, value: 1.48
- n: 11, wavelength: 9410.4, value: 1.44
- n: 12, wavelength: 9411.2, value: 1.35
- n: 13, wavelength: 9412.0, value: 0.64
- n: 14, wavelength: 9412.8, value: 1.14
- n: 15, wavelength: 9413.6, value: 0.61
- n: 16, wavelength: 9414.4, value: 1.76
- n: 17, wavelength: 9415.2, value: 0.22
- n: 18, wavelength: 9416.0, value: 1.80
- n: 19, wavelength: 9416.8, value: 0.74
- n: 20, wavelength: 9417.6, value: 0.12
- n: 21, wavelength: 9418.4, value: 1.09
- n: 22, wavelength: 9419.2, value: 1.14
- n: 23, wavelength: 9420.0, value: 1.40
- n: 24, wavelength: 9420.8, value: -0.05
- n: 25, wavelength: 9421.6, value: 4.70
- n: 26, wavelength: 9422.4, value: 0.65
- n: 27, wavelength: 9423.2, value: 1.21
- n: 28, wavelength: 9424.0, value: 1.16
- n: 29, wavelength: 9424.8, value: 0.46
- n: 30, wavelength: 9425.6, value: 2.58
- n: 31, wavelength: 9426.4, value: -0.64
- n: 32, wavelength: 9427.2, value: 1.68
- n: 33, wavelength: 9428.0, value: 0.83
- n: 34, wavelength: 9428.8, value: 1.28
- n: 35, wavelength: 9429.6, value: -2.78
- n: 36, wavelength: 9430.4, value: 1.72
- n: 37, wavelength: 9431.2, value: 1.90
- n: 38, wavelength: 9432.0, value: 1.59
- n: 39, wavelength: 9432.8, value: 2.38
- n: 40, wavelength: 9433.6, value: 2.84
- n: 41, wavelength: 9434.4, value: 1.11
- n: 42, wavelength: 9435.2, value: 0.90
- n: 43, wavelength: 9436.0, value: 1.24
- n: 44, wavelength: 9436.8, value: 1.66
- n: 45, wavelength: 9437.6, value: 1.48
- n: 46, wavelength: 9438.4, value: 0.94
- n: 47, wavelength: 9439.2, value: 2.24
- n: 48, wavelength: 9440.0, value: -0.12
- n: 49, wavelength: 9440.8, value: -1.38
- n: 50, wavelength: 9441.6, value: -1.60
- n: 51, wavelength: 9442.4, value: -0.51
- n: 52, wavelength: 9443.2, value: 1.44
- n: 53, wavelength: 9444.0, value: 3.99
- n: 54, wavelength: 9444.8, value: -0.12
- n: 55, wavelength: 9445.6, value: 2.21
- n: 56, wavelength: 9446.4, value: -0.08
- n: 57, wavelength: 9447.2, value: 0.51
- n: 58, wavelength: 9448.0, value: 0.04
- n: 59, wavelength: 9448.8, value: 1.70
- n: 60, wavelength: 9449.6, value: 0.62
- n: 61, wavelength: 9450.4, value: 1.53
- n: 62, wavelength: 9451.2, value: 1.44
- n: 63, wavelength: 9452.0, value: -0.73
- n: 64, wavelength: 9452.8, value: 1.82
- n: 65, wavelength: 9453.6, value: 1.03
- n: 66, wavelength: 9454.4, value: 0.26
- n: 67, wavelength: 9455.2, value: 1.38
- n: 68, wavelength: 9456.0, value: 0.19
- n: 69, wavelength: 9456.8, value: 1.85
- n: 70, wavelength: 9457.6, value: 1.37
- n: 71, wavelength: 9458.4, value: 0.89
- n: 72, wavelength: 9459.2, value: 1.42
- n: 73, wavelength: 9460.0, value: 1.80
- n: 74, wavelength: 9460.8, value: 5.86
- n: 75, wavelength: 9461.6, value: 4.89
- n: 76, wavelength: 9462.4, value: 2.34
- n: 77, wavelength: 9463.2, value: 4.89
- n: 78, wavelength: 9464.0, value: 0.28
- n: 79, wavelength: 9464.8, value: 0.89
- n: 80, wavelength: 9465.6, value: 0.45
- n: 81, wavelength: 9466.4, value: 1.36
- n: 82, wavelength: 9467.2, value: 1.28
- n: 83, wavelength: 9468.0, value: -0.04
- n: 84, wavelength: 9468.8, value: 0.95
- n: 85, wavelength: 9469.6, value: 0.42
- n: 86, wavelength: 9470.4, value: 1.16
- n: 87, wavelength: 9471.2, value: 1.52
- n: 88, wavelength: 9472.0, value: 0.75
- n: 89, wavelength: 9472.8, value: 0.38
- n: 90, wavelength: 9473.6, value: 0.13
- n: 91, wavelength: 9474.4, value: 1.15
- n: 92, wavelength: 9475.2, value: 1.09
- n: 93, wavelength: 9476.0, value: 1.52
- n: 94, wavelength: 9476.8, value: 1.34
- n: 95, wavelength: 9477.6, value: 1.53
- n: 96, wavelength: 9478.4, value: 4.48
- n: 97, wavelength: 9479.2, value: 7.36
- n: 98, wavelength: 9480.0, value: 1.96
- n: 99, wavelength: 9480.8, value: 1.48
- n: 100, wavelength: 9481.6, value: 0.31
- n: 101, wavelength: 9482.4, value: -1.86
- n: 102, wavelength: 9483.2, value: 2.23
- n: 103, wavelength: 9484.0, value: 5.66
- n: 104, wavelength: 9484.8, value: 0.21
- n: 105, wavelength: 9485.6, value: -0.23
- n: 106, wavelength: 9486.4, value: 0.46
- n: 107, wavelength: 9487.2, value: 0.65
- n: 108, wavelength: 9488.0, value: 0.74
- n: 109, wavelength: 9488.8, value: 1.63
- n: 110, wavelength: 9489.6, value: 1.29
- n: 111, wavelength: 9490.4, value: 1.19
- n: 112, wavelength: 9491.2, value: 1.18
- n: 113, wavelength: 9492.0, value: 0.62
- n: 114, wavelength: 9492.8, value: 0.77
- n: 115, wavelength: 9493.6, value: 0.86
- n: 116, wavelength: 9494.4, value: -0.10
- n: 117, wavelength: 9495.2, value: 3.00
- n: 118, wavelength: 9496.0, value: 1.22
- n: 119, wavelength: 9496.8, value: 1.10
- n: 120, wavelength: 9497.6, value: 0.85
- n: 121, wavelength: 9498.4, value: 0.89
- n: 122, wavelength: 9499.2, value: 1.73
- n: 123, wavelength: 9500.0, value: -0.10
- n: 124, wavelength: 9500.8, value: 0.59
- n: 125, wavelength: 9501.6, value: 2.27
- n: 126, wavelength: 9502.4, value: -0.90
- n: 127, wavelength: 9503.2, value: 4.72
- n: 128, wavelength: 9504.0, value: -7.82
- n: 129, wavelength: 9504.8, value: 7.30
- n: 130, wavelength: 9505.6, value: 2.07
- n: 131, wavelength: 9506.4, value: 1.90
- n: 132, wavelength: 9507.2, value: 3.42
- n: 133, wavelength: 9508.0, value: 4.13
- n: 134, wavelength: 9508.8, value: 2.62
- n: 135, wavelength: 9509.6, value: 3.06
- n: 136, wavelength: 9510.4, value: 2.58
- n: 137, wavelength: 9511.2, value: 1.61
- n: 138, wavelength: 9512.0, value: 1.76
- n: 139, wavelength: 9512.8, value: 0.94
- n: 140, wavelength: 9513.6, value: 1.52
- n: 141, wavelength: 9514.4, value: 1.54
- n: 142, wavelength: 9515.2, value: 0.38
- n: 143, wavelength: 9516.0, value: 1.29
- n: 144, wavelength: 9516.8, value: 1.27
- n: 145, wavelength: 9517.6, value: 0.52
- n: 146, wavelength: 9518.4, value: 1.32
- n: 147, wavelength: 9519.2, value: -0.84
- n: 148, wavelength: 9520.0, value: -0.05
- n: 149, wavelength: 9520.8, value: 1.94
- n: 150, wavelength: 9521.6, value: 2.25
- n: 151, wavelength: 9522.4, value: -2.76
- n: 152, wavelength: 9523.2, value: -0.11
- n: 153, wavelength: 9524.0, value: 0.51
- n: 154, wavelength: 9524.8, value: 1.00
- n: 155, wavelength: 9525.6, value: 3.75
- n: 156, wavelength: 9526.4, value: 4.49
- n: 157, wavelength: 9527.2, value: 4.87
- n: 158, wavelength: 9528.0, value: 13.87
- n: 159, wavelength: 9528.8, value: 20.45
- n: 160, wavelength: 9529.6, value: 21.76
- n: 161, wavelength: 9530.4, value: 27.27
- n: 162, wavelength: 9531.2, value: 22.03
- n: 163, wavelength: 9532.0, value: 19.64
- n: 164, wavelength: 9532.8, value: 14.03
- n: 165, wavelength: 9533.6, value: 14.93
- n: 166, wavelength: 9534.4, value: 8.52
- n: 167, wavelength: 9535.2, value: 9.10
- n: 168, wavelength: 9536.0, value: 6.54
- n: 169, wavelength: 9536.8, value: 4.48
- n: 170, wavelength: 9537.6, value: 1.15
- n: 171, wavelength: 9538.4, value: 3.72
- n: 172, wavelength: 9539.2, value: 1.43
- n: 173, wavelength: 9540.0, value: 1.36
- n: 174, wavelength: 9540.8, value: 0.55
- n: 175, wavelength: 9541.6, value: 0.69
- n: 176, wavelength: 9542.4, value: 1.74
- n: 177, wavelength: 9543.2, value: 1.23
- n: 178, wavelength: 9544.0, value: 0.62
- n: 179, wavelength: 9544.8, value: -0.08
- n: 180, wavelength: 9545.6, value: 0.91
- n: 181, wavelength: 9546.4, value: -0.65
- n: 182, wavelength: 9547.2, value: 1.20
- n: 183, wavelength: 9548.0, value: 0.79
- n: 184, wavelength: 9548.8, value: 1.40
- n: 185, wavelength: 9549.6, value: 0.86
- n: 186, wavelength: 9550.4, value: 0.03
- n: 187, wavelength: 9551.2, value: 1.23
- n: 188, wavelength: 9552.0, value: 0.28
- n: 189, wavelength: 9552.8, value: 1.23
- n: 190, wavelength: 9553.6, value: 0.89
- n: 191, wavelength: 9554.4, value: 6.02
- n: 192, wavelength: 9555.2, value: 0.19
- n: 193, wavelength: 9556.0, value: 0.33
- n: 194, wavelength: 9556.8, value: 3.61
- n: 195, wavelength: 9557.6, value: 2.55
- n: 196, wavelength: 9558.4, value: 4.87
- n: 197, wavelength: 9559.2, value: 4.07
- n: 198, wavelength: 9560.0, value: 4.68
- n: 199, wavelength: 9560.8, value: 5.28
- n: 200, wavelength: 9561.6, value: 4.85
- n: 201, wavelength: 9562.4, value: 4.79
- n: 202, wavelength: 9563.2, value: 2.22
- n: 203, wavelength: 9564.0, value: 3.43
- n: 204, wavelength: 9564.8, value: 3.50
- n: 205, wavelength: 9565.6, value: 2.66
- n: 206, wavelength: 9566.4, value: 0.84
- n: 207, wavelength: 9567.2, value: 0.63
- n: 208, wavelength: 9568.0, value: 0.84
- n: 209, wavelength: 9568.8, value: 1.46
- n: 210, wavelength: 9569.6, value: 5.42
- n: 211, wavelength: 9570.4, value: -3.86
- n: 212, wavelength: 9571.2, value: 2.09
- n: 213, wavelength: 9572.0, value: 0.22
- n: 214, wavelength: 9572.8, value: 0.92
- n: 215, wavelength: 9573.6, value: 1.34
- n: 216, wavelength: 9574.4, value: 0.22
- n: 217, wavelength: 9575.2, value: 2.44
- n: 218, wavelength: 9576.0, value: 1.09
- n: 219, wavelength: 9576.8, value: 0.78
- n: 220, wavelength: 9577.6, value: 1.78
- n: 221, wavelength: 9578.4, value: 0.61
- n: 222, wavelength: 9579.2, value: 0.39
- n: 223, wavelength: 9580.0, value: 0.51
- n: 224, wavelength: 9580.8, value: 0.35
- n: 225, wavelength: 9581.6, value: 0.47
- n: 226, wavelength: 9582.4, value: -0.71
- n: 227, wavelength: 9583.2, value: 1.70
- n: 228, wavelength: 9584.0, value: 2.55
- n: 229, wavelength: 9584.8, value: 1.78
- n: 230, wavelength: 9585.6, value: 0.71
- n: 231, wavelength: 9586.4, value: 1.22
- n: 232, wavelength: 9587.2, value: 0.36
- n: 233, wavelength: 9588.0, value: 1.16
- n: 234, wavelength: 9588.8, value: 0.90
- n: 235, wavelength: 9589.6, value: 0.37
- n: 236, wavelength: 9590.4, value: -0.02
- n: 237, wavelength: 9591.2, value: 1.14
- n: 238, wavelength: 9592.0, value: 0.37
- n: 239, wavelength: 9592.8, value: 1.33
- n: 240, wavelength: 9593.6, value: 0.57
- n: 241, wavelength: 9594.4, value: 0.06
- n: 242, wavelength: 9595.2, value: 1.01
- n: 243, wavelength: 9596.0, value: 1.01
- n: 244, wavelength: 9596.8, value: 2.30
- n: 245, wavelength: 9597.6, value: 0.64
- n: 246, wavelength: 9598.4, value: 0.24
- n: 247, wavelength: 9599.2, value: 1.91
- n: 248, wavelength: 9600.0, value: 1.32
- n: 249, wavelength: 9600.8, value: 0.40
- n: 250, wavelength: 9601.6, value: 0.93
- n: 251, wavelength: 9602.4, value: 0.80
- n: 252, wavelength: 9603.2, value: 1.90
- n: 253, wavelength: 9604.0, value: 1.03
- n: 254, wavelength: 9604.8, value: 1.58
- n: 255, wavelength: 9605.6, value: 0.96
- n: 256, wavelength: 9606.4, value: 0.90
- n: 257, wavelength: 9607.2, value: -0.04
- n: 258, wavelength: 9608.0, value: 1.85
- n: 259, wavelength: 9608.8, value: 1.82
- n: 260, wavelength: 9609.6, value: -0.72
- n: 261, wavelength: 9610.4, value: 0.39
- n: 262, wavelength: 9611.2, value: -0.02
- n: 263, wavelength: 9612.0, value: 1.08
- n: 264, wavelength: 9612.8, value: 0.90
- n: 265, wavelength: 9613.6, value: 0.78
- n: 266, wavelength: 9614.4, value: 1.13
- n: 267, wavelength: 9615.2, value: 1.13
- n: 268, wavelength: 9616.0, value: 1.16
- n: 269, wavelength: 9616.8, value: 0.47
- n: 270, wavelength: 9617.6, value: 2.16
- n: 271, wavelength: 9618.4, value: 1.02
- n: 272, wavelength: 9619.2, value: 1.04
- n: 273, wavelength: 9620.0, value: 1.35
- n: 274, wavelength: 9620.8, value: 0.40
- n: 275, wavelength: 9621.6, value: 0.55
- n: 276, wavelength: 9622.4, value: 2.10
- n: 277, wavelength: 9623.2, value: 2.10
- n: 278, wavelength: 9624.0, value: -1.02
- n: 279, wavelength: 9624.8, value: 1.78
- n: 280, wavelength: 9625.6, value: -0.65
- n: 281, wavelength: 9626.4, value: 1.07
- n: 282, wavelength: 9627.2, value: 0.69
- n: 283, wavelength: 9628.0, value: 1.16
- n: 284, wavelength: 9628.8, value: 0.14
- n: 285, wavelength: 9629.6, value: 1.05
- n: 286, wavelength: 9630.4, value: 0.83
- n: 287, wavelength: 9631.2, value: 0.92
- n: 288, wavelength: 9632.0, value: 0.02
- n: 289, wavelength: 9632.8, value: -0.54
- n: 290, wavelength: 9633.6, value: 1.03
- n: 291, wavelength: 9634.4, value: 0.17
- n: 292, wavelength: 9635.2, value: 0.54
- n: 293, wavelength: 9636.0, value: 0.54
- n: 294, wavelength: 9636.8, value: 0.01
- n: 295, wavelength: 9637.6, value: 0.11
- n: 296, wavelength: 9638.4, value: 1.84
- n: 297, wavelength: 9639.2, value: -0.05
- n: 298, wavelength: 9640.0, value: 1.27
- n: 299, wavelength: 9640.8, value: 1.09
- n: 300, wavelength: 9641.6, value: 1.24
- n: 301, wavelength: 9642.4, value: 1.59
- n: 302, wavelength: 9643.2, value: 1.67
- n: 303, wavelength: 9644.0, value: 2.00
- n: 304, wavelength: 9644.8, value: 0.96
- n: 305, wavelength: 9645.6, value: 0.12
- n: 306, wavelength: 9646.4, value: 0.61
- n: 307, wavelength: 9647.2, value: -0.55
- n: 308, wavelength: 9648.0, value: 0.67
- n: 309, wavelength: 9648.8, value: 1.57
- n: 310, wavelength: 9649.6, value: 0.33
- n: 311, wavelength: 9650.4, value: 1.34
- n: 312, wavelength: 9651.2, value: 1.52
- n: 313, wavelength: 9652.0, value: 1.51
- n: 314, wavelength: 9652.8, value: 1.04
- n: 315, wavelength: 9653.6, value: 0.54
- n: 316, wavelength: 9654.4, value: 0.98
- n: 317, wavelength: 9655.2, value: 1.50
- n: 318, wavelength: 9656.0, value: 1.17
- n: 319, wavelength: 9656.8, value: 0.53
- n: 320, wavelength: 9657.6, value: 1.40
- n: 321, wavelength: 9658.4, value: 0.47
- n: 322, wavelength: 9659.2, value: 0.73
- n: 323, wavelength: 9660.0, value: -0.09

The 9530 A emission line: Halpha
